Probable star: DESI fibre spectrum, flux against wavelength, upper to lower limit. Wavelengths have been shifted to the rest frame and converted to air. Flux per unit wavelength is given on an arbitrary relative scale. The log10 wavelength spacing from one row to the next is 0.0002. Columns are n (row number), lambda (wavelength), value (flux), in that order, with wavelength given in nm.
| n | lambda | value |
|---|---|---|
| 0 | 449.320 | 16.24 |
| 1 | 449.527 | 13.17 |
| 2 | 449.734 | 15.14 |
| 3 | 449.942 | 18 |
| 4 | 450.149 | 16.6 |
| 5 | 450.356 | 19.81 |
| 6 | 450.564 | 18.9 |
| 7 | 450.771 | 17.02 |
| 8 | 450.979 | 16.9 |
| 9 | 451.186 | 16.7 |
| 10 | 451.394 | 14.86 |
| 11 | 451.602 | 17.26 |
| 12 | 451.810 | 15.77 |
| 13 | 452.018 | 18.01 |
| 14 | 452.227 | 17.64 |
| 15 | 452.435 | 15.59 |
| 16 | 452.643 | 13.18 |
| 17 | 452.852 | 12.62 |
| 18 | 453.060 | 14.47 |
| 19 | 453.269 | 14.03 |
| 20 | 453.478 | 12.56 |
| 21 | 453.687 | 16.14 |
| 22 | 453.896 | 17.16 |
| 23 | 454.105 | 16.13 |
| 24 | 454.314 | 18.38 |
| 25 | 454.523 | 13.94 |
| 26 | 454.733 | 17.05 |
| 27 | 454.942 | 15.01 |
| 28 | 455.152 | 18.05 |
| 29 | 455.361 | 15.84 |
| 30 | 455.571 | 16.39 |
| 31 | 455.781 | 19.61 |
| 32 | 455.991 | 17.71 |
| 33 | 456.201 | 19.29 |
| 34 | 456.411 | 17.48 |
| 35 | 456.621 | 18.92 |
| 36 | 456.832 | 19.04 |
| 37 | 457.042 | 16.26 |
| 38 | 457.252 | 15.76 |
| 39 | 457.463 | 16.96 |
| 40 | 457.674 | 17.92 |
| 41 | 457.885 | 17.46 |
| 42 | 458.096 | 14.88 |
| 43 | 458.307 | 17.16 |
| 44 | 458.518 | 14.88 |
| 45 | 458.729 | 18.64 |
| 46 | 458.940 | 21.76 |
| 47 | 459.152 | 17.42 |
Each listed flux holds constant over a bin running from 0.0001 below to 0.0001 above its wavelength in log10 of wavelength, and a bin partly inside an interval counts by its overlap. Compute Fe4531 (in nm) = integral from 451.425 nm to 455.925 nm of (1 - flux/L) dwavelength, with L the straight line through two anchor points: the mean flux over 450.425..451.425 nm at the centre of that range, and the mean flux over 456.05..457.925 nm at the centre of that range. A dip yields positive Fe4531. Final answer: 0.37 nm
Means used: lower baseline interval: 17.1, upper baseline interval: 17.7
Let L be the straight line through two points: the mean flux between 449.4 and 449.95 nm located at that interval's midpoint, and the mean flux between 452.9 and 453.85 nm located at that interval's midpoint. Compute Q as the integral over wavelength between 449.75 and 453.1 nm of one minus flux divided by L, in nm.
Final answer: -0.40 nm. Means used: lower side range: 15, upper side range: 14.4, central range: 16.5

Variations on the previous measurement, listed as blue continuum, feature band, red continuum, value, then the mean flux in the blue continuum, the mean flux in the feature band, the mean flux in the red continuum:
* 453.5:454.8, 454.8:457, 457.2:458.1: -0.16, 16.2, 17.7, 16.8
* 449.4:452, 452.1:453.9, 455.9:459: 0.24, 16.7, 14.7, 17.5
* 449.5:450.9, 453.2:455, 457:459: 0.16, 17.1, 15.6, 17.1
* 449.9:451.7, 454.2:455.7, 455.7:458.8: 0.08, 17.3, 16.4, 17.4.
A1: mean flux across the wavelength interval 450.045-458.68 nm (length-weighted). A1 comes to 16.6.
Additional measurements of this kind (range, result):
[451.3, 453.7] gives 15.1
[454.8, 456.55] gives 17.5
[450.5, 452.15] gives 16.9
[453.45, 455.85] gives 16.4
